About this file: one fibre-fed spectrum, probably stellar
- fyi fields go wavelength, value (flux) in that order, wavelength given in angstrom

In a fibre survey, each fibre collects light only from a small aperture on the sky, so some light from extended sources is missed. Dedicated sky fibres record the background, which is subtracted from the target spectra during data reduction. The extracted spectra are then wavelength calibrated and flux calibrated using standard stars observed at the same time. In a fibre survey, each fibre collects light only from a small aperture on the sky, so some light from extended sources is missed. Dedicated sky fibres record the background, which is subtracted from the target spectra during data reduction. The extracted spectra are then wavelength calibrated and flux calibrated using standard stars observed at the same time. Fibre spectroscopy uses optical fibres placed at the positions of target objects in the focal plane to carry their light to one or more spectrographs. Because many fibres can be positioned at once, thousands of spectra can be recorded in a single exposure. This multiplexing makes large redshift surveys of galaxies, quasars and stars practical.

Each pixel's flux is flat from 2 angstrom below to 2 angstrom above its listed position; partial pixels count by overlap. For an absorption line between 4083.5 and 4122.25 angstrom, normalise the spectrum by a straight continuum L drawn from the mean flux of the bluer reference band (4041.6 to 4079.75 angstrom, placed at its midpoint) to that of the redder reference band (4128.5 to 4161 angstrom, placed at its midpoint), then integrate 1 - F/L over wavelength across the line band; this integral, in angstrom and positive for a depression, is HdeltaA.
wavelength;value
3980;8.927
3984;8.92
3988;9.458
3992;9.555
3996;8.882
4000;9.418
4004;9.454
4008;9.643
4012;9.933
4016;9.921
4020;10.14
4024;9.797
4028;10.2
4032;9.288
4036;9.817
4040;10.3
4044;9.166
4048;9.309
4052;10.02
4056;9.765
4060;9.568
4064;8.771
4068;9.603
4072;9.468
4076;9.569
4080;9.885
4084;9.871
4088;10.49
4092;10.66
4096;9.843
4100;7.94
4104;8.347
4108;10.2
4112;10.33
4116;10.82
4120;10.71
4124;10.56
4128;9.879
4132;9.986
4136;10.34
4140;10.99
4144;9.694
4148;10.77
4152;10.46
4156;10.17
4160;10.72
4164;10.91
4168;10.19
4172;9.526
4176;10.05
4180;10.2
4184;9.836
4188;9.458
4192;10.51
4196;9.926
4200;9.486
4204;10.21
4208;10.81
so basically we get 0.0 angstrom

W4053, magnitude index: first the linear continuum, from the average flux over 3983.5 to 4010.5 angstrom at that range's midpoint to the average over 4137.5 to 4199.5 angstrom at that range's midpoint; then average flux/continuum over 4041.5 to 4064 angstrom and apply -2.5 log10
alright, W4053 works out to 0.01 mag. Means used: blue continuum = 9.37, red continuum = 10.2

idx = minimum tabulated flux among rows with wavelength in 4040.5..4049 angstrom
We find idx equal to 9.166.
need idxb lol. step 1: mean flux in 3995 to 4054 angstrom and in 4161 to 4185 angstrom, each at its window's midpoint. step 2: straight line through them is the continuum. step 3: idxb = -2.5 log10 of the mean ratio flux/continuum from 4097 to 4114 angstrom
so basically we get 0.08 mag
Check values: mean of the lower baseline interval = 9.7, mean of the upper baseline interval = 10.2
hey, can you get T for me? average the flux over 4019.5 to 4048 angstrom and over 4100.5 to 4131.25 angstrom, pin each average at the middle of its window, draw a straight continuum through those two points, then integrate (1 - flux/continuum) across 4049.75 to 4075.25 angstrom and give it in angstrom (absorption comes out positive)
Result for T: 0.8 angstrom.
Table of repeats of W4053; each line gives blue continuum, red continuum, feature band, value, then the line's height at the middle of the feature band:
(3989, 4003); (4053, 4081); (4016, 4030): -0.07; 9.39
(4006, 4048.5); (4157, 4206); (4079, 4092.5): -0.03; 9.9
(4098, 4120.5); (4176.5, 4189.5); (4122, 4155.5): -0.06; 9.74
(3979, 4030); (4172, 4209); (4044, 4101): 0.01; 9.73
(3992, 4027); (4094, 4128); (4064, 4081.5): 0.03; 9.78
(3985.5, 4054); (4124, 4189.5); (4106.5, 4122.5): -0.05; 10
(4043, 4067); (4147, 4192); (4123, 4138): -0.02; 9.95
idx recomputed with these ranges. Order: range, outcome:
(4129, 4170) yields 9.694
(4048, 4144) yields 7.94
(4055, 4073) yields 8.771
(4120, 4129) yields 9.879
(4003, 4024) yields 9.454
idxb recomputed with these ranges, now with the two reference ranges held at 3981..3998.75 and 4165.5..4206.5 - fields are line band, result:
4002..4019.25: -0.06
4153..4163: -0.07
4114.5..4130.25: -0.08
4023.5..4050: -0.04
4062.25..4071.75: 0.03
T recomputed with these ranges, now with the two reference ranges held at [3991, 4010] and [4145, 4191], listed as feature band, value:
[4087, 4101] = 0.0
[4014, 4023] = -0.5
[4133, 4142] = -0.5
